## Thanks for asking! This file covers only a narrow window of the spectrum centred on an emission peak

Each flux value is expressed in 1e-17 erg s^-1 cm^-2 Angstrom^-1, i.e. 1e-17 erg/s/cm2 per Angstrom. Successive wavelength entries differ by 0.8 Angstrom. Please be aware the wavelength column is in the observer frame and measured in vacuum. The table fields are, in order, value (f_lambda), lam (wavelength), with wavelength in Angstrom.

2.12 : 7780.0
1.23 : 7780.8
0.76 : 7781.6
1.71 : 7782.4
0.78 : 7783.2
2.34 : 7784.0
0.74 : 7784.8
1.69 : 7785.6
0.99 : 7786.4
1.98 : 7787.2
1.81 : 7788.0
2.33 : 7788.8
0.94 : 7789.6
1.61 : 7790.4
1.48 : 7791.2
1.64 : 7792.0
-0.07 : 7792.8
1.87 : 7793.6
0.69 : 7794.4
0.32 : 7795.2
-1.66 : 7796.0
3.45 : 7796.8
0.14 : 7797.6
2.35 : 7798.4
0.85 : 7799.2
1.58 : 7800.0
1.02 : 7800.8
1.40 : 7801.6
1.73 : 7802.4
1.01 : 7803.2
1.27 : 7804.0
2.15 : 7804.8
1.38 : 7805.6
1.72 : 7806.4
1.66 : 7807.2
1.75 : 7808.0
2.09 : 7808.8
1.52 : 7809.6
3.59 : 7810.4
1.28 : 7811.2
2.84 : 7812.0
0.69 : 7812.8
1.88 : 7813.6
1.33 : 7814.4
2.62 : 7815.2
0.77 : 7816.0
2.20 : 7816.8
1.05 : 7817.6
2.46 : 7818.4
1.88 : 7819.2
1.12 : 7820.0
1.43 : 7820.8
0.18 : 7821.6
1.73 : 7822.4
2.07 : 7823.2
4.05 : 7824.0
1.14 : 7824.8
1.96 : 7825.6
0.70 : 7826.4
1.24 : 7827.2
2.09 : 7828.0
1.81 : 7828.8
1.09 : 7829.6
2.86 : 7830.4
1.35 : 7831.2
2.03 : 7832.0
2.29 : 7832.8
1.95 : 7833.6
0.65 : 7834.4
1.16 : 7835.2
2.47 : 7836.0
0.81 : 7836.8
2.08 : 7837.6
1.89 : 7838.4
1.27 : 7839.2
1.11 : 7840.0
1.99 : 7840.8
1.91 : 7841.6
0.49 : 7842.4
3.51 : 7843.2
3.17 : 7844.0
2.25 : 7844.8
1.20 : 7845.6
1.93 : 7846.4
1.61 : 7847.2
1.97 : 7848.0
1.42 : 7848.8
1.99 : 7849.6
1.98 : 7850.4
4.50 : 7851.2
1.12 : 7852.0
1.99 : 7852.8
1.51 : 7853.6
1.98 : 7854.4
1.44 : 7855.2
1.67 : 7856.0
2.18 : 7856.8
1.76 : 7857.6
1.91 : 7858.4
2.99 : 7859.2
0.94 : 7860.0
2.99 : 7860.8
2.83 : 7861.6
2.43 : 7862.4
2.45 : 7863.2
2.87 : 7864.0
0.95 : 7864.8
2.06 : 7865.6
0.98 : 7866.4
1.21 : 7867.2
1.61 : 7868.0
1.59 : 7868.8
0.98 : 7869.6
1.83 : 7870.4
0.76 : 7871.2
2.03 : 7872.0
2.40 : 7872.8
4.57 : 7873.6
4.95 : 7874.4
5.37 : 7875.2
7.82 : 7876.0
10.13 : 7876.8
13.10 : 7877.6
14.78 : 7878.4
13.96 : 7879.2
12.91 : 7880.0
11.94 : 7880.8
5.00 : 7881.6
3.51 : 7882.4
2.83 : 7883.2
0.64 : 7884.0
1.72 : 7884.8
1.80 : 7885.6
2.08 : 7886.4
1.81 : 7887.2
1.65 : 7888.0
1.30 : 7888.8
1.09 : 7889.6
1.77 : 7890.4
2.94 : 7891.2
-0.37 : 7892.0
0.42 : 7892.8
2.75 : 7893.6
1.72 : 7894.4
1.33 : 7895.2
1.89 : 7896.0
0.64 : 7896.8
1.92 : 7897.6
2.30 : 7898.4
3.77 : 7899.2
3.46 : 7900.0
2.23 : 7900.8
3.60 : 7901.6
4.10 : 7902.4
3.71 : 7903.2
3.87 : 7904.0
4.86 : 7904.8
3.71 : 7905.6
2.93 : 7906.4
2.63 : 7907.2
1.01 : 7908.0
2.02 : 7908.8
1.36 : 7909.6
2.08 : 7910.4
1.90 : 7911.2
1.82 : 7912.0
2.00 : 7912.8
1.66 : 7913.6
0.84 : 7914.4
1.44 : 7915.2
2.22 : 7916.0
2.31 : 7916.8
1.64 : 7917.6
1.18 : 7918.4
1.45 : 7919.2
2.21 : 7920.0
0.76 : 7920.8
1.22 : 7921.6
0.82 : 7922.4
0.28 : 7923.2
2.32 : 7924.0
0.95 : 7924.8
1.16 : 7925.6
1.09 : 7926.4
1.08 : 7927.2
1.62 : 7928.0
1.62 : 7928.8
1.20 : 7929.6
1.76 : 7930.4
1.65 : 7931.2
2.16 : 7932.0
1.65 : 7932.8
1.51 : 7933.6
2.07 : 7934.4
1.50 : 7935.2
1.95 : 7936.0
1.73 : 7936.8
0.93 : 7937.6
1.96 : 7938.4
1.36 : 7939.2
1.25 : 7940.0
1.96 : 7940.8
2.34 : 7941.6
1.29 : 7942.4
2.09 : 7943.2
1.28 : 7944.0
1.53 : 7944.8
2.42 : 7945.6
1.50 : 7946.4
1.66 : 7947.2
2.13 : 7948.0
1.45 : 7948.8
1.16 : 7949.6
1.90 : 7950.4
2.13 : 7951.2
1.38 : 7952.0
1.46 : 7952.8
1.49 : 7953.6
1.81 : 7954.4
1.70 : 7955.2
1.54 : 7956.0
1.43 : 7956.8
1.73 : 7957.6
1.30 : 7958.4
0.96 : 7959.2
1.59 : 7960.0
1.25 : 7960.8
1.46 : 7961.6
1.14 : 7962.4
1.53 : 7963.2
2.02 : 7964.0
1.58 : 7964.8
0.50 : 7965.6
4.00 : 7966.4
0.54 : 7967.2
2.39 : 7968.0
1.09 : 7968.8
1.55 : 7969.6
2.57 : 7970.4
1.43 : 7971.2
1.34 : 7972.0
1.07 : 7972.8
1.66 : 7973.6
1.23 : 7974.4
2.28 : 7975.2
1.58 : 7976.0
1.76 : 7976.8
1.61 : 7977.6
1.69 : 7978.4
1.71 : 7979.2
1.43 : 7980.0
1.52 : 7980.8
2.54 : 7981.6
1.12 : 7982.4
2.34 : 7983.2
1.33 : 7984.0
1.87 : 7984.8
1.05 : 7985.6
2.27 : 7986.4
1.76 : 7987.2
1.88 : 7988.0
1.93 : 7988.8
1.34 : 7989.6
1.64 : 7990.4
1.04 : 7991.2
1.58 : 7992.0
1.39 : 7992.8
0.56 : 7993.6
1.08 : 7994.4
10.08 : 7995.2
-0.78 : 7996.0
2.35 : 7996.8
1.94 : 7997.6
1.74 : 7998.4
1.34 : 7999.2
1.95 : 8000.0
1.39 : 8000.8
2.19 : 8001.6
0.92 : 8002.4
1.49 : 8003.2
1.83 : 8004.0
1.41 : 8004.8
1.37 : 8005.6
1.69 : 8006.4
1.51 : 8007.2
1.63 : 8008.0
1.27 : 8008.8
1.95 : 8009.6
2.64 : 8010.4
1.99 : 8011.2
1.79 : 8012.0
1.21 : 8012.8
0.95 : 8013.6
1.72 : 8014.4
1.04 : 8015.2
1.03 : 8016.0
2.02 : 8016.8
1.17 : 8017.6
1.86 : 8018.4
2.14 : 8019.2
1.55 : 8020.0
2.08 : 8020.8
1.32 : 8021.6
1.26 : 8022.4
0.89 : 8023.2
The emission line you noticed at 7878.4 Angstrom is H-alpha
